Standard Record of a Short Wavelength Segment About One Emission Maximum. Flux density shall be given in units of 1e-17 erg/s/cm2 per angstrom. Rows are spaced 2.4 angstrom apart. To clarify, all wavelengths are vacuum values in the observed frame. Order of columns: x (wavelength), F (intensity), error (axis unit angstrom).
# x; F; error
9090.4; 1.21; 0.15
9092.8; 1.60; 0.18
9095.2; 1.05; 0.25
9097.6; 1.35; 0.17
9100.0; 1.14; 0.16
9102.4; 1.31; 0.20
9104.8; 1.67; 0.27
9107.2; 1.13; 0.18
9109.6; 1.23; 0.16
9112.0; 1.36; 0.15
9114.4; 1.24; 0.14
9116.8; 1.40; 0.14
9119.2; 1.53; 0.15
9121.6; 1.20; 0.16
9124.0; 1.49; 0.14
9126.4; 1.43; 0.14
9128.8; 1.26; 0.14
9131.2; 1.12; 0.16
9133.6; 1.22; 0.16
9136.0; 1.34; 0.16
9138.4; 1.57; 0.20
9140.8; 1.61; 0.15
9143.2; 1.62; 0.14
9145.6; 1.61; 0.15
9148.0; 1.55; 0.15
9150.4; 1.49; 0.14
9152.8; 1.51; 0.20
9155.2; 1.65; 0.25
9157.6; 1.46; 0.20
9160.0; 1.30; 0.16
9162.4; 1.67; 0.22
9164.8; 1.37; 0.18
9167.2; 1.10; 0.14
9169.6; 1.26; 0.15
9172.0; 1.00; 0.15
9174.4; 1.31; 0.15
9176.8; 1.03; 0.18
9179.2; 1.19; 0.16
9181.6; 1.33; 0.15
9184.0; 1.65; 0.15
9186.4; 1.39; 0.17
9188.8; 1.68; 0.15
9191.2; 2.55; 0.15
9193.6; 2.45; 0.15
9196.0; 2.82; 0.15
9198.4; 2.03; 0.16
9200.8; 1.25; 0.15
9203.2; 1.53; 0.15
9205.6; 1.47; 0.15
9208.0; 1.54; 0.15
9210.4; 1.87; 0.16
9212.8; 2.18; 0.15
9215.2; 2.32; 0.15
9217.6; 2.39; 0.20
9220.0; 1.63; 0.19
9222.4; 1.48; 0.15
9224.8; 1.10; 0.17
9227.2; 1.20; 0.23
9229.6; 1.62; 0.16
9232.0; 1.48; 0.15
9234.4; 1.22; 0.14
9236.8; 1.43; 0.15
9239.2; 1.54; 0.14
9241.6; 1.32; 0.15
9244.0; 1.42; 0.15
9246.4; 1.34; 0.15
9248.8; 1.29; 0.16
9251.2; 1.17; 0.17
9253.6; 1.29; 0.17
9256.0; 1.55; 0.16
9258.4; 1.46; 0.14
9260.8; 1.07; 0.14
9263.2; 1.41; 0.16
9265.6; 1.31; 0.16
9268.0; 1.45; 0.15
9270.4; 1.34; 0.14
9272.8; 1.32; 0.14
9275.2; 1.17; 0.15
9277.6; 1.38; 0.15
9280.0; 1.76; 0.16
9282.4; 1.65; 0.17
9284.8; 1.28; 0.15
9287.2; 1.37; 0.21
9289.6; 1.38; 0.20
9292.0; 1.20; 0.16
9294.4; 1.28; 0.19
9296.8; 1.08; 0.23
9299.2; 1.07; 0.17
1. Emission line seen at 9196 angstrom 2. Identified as [S II]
